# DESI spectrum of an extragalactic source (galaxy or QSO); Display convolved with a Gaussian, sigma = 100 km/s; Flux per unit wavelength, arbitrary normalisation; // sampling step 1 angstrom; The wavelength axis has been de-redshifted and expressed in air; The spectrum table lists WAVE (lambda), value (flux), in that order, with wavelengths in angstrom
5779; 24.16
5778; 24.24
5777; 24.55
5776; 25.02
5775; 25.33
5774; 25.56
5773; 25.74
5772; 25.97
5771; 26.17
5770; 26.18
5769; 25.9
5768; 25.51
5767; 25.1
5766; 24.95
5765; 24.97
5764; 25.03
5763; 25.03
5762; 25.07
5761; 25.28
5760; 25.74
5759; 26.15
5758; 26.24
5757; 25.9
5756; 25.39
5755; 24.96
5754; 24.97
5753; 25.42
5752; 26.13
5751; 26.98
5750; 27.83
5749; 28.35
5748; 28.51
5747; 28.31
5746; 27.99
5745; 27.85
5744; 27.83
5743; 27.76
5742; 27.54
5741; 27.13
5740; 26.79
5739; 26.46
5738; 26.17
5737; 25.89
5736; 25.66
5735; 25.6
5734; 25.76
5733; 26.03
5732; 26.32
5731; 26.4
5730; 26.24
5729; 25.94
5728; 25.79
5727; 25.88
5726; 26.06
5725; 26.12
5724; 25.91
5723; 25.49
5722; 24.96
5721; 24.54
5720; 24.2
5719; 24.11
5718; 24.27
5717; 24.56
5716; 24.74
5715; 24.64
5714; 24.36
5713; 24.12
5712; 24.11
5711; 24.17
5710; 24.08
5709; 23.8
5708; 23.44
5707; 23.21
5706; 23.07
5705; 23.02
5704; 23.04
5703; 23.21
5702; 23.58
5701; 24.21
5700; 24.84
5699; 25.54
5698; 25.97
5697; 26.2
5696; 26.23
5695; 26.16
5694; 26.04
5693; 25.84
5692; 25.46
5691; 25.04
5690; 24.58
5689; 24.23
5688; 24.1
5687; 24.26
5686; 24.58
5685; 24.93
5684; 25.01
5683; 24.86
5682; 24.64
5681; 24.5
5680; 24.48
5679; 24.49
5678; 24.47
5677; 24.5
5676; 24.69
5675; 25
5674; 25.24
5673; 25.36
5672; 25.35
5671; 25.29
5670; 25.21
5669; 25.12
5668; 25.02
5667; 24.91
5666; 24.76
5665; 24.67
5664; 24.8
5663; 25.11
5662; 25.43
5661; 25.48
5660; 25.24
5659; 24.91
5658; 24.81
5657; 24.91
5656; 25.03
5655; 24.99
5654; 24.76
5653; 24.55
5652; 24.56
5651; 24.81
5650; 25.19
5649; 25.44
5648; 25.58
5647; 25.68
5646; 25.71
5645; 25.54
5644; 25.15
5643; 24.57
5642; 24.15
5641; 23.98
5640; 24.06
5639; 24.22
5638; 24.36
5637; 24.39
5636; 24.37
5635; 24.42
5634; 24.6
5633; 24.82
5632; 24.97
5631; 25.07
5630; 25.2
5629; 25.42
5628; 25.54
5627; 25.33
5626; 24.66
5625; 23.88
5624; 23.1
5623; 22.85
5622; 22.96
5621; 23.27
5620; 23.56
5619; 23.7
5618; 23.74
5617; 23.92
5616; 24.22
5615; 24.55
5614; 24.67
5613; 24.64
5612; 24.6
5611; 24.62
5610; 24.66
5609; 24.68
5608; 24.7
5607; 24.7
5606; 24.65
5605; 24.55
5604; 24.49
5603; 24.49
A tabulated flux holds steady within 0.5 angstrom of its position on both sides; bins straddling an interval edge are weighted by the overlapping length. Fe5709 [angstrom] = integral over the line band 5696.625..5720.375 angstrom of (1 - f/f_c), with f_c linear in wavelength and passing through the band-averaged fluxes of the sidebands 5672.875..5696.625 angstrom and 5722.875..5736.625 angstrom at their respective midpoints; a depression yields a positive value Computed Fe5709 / 1.2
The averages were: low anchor 24.9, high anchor 26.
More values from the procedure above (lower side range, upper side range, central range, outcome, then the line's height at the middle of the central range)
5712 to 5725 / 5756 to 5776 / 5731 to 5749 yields -1.3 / 25.1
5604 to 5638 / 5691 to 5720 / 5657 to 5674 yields -0.4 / 24.5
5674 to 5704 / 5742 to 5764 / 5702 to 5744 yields 1.0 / 25.8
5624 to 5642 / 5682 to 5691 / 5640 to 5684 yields -0.6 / 24.6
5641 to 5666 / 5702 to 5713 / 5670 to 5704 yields -1.1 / 24.1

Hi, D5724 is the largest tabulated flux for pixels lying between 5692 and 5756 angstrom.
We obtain 28.51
